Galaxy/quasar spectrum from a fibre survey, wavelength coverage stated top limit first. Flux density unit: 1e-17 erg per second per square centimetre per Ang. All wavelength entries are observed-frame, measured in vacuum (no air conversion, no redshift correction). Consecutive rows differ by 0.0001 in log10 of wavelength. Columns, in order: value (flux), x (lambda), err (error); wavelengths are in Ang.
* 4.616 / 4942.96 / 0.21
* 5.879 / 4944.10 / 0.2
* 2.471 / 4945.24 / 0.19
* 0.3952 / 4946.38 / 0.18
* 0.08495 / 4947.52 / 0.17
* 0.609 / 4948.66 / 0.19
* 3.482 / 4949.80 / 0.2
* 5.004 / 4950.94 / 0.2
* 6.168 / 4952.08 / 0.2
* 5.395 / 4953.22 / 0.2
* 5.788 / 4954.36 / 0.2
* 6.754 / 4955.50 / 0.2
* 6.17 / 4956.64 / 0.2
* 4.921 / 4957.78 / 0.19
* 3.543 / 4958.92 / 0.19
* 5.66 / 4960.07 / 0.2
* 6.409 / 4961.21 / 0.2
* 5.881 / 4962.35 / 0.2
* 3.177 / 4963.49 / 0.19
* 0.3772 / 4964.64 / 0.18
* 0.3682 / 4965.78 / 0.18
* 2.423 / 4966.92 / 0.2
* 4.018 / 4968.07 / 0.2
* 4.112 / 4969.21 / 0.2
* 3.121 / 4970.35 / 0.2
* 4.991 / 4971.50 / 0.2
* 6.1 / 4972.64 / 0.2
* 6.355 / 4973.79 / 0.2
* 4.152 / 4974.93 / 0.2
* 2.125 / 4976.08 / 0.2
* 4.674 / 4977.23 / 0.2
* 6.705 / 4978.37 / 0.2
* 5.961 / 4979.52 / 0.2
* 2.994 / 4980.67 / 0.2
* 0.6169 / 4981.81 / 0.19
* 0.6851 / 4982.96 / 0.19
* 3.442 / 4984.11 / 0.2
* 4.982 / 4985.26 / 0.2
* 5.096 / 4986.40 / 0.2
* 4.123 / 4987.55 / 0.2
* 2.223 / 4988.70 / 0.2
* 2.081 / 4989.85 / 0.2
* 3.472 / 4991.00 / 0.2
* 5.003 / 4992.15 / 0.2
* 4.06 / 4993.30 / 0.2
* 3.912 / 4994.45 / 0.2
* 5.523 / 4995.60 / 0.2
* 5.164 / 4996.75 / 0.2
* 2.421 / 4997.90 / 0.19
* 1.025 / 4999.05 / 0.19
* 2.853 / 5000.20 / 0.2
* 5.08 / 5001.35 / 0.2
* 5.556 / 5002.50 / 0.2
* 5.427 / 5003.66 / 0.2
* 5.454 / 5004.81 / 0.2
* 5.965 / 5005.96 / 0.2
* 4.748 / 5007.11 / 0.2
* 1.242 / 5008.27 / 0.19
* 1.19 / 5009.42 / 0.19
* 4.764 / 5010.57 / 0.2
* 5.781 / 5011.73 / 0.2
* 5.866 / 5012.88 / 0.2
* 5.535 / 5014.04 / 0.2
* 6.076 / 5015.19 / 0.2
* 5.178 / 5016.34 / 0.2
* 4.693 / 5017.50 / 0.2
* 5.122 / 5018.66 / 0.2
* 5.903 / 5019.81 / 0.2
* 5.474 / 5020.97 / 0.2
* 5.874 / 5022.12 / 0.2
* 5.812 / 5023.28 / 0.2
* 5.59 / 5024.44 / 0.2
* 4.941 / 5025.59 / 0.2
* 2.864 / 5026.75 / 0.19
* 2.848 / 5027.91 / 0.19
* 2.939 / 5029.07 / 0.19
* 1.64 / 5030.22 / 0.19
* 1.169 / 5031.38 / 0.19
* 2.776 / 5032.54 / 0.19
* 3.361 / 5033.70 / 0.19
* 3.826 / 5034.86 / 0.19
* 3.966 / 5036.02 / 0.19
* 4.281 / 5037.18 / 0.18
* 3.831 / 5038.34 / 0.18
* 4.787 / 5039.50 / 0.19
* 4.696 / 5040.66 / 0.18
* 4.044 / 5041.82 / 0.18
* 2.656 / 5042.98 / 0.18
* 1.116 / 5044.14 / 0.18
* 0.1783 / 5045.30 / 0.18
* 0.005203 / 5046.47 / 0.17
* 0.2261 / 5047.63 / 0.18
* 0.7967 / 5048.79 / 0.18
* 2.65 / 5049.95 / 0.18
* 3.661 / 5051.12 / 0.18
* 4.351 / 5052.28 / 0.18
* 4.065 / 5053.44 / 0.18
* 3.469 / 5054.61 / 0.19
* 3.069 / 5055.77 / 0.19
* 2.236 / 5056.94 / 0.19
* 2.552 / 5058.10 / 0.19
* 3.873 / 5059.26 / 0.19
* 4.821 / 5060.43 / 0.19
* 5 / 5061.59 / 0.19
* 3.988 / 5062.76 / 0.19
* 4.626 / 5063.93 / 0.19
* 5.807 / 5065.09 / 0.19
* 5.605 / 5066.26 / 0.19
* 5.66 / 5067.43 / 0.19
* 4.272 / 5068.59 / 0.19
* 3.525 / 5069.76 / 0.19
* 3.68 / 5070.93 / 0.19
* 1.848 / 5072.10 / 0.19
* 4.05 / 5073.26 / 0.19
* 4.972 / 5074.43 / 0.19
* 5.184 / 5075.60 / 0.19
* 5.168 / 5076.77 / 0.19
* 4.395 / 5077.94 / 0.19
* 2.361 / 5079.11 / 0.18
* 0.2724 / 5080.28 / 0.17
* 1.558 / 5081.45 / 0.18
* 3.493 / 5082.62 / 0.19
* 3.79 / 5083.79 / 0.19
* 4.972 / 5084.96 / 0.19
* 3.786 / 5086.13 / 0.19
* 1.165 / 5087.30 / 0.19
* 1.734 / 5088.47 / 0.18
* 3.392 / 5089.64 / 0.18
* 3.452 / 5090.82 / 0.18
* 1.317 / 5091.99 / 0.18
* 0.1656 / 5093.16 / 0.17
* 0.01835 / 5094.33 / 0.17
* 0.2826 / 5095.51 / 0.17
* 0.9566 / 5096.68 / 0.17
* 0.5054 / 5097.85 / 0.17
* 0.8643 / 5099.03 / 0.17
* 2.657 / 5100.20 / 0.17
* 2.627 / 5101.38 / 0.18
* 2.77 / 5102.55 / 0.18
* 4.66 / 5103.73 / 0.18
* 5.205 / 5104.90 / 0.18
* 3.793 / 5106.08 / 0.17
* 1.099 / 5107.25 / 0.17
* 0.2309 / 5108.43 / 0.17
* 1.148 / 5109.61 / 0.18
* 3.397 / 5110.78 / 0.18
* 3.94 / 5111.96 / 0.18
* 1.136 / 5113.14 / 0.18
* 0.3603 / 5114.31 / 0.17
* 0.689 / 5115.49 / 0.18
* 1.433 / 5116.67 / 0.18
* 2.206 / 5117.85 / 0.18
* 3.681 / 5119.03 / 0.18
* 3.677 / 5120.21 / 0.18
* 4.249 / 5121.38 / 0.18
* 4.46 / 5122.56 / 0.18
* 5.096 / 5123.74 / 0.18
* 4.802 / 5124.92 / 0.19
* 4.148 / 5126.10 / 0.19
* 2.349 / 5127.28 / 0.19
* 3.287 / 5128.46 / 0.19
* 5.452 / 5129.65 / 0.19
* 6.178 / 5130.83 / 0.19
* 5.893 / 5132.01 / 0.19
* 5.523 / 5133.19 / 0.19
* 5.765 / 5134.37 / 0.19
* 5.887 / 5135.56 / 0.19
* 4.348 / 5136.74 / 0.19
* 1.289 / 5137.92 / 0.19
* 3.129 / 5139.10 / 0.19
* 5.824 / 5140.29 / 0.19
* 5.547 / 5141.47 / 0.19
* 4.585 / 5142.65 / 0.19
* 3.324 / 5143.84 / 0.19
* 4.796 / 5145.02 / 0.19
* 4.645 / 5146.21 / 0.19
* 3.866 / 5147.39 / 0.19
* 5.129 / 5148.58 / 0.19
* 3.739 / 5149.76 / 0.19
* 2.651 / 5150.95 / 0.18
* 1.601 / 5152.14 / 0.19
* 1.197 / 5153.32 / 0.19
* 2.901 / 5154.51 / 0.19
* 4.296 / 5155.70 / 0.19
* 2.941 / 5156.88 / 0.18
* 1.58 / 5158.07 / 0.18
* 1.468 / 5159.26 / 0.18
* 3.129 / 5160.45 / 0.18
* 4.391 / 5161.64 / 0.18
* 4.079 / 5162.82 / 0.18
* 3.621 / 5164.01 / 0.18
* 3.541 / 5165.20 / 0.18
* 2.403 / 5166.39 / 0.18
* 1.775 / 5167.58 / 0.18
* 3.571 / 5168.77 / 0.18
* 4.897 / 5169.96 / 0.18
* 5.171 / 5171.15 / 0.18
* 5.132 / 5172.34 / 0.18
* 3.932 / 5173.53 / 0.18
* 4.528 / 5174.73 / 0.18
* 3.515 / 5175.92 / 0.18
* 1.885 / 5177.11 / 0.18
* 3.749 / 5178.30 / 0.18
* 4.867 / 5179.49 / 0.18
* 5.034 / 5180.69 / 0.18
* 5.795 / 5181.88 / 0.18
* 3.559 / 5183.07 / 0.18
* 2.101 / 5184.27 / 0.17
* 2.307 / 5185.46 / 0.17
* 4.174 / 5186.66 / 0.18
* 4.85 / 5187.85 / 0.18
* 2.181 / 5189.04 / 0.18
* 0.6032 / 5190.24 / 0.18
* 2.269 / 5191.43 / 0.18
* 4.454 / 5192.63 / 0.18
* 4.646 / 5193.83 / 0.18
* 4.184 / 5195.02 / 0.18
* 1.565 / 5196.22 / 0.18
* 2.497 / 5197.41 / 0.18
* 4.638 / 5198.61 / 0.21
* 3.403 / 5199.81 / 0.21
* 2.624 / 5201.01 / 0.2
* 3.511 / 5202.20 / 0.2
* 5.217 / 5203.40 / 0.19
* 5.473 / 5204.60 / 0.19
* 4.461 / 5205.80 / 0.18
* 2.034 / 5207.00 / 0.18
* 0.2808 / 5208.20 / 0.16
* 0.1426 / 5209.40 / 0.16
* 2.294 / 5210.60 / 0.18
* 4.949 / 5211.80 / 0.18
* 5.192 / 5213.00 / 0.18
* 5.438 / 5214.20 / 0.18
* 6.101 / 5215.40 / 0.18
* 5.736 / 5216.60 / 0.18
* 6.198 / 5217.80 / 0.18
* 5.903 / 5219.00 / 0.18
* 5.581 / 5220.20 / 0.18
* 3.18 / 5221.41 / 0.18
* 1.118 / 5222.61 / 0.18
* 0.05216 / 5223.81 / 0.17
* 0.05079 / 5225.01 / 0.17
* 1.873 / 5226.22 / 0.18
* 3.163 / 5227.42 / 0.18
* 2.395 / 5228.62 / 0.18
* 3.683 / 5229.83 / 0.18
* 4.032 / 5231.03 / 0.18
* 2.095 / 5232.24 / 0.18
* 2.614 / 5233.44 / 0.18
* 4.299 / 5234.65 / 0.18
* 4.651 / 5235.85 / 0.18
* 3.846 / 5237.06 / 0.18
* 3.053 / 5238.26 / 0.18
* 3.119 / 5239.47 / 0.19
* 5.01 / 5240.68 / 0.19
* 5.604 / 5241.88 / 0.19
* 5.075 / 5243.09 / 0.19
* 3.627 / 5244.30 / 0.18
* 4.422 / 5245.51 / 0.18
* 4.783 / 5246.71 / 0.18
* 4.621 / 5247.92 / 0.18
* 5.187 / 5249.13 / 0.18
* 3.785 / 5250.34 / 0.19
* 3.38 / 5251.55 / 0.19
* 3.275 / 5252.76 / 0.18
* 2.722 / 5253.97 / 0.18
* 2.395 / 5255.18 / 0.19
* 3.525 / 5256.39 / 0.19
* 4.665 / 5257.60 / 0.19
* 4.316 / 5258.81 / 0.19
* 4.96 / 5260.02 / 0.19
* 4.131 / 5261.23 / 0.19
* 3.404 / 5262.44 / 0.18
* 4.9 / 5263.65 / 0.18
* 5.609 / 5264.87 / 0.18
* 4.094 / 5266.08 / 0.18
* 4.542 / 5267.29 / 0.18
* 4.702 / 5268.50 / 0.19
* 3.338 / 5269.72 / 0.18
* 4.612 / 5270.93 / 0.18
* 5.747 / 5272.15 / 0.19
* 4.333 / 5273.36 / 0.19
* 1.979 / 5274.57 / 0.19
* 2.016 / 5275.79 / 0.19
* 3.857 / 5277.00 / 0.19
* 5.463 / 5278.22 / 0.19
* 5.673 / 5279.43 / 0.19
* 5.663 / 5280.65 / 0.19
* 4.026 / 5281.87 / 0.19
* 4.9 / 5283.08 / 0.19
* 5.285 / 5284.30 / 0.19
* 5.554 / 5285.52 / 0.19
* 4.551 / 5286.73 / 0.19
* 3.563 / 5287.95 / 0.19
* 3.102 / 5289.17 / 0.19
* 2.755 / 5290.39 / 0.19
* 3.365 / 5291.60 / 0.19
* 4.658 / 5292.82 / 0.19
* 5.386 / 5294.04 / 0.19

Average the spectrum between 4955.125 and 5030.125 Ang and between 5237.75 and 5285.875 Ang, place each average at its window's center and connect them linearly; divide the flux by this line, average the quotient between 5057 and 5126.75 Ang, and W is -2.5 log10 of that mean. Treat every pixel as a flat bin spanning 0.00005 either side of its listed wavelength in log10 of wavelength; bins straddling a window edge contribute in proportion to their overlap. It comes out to 0.36 mag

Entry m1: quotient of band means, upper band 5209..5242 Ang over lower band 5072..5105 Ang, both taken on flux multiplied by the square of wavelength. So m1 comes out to 1.44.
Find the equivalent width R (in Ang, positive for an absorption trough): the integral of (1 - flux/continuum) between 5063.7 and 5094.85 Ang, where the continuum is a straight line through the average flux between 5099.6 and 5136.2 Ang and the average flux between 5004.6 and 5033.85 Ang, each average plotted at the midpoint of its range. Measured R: 4.1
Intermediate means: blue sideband 4.34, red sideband 3.48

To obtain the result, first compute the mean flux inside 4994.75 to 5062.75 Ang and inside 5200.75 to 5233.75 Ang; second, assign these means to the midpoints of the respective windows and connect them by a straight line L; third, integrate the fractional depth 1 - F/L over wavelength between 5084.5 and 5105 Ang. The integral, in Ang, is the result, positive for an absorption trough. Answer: 8.4 Ang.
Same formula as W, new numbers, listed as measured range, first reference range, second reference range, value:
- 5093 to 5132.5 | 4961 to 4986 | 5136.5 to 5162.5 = 0.26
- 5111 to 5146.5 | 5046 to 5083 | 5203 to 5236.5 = -0.12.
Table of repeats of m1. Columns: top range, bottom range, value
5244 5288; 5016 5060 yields 1.36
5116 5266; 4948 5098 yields 1.08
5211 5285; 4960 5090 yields 1.17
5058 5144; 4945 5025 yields 0.84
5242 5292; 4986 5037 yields 1.12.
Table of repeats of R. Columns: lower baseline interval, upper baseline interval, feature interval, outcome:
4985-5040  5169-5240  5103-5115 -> 4.3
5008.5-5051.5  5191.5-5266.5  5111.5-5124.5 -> 3.1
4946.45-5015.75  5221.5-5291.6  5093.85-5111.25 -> 8.6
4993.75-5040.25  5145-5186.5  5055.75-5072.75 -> -0.2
